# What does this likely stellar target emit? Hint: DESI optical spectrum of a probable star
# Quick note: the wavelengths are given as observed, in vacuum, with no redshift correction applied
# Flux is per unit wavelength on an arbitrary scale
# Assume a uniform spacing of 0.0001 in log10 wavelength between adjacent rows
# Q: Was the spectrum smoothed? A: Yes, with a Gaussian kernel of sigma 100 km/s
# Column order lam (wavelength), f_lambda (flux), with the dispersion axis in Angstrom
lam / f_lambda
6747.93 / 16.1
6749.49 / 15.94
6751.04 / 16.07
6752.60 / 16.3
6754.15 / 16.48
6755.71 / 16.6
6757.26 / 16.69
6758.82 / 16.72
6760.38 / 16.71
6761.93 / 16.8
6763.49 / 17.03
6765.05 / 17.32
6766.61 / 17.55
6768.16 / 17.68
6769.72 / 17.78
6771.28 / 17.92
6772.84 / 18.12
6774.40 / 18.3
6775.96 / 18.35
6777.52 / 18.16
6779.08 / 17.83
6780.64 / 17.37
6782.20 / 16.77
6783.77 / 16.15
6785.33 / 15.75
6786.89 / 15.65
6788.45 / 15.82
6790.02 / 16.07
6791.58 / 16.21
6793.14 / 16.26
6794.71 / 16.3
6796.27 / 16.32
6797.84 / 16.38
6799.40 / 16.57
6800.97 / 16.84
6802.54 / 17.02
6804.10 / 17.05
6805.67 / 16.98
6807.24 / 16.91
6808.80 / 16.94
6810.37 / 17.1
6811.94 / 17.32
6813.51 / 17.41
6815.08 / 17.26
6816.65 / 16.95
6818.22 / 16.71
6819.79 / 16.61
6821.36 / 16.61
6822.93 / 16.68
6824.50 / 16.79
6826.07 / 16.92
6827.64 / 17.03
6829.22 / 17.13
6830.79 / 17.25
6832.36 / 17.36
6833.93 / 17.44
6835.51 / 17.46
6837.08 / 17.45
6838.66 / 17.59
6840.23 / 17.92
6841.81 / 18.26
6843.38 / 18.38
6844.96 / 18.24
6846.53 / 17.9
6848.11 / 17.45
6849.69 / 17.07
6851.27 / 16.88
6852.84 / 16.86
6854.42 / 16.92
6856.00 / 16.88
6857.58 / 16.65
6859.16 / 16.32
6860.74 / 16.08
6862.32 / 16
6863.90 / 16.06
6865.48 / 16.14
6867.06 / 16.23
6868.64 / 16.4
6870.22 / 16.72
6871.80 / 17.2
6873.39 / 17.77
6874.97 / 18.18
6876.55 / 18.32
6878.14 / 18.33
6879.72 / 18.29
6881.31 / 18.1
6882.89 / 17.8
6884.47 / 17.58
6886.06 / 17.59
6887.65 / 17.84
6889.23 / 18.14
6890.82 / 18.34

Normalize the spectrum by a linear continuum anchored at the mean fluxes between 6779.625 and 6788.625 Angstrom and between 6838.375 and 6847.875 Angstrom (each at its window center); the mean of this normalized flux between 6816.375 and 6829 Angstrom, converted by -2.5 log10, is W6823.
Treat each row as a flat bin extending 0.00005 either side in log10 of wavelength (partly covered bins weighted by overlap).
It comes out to 0.04 mag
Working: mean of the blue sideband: 16.3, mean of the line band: 16.8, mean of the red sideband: 18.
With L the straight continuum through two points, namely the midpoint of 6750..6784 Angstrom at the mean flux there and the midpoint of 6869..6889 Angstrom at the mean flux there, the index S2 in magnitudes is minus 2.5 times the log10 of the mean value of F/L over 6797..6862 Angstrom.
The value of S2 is 0.03 mag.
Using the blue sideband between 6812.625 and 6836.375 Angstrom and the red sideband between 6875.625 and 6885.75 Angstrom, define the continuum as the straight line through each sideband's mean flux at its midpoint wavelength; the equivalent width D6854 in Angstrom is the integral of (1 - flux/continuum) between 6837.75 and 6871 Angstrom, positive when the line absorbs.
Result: 1.1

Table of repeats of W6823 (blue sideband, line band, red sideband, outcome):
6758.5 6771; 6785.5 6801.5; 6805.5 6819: 0.060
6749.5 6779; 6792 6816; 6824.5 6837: 0.025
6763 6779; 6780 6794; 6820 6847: 0.097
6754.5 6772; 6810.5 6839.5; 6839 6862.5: 0.006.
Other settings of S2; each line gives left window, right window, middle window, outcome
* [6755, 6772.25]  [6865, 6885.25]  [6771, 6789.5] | 0.01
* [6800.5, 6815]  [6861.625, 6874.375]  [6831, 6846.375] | -0.06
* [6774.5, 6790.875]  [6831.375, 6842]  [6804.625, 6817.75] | 0.01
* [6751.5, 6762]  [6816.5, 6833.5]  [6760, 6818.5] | -0.02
